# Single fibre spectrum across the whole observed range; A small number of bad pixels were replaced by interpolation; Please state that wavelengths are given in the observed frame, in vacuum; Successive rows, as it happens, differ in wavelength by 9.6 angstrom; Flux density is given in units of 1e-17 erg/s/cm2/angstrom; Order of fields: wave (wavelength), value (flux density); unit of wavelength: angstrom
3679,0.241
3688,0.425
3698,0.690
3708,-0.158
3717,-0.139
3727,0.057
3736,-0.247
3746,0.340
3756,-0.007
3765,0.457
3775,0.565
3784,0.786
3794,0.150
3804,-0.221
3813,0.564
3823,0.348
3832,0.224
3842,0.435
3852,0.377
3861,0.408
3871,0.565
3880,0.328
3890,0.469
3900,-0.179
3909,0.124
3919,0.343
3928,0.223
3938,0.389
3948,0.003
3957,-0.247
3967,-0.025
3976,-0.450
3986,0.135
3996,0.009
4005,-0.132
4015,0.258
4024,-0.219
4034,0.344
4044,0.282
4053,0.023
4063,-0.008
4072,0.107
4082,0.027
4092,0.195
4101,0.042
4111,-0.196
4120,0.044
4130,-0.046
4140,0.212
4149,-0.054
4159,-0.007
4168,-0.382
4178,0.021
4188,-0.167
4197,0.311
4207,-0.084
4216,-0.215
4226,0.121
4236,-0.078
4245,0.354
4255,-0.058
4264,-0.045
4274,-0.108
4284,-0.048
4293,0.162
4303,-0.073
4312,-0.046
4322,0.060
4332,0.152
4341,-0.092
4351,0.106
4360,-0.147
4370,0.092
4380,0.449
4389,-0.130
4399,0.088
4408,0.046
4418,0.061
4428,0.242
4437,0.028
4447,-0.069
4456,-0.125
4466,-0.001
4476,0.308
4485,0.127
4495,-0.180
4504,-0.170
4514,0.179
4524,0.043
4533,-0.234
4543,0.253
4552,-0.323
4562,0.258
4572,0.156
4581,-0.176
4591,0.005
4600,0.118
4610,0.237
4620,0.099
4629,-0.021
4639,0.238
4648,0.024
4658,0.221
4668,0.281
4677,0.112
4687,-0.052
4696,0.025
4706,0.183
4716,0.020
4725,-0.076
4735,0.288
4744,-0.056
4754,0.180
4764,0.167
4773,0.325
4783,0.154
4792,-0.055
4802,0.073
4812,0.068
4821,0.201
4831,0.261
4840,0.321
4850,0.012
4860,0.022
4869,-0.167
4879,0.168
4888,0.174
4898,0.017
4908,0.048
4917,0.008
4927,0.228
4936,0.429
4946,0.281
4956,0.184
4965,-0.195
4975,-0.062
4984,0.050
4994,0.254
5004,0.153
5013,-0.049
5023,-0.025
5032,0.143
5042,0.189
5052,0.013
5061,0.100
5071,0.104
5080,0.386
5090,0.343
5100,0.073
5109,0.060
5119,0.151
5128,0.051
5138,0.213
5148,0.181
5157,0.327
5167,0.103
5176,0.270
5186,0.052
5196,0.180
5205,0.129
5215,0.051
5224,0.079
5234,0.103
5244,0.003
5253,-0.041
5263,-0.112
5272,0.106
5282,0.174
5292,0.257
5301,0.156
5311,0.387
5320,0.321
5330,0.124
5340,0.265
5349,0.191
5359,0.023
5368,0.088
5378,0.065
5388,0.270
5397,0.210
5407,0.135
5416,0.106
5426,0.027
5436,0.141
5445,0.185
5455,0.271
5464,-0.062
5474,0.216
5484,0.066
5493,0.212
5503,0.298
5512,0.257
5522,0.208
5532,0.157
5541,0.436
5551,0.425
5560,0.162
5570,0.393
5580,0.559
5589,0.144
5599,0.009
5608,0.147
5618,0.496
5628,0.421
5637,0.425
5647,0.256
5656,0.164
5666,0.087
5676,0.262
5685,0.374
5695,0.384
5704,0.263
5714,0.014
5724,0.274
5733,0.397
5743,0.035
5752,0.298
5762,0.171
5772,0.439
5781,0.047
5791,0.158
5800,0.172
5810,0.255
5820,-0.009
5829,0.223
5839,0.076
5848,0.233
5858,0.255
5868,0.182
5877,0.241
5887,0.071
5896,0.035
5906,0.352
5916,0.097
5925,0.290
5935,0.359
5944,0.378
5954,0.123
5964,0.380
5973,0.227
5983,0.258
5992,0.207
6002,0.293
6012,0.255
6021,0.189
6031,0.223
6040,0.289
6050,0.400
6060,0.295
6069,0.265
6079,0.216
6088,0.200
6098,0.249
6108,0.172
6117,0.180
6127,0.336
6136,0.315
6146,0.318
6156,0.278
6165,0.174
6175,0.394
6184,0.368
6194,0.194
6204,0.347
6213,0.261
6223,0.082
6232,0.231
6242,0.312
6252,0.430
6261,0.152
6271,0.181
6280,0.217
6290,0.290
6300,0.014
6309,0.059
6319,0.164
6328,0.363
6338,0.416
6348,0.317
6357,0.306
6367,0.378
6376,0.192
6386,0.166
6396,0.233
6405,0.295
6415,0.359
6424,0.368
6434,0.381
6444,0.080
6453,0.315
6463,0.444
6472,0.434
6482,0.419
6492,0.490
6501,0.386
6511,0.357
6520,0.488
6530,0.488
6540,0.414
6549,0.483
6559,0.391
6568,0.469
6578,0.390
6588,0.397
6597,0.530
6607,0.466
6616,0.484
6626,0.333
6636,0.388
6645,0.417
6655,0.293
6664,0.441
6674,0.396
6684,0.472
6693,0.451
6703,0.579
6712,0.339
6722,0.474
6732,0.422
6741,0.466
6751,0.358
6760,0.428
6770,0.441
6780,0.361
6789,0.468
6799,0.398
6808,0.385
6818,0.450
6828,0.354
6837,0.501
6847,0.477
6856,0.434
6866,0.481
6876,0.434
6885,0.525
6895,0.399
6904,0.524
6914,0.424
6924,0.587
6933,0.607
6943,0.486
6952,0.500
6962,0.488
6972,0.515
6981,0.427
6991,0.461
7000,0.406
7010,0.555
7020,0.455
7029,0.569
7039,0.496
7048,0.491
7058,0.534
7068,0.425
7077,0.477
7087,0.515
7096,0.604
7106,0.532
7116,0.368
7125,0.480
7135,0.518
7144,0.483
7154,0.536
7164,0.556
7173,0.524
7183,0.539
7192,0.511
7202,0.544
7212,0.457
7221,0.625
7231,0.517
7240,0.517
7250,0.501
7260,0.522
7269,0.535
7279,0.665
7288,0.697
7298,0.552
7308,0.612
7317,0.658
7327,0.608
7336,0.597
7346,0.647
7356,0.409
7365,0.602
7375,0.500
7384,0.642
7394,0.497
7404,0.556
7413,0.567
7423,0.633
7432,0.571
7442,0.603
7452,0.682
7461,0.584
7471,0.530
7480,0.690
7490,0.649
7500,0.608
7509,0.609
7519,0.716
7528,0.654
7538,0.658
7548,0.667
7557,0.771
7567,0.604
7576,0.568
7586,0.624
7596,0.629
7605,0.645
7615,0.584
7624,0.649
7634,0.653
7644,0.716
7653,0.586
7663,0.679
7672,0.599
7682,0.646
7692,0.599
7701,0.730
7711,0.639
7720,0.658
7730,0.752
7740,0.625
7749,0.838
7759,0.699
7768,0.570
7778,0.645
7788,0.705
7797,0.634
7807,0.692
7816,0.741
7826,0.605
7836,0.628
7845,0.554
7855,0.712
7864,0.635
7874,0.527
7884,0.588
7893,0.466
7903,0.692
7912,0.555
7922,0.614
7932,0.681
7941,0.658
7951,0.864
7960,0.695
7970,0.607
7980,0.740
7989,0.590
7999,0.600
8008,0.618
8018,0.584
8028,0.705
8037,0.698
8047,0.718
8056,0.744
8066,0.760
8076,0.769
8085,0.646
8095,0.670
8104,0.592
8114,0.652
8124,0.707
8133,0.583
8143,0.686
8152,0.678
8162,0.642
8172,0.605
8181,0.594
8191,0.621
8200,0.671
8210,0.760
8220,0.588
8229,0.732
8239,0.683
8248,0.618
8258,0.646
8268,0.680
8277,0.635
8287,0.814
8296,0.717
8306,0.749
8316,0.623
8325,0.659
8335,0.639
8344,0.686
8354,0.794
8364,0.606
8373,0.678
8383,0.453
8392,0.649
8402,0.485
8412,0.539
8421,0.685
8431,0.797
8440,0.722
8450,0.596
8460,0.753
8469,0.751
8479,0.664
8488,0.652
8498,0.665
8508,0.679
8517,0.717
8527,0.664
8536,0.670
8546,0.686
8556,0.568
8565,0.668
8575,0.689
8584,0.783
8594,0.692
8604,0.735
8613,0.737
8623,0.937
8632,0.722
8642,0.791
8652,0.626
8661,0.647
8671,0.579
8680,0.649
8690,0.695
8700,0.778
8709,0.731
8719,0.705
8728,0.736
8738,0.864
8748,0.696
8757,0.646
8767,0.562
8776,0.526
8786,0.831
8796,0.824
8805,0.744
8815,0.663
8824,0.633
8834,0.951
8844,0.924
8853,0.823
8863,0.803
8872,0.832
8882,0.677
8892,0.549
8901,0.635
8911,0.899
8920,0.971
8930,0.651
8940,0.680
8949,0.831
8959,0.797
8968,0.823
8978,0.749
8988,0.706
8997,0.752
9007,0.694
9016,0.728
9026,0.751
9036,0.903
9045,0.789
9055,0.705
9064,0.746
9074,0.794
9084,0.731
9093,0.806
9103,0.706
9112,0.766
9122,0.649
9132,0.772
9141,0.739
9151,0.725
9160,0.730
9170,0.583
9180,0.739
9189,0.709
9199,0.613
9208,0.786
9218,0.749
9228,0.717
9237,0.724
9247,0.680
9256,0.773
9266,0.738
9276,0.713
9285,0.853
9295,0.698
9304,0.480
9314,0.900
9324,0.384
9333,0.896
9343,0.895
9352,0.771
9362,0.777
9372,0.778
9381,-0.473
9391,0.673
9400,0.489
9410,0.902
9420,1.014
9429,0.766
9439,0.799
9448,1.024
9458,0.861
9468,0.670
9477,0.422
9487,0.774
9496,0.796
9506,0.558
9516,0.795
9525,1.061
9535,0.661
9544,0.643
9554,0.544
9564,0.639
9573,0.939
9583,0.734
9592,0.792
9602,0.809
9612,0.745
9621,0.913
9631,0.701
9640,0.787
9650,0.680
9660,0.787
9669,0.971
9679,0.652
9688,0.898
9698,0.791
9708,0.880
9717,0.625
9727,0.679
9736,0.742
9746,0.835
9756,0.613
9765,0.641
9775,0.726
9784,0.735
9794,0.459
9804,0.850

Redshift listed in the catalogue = 0.623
